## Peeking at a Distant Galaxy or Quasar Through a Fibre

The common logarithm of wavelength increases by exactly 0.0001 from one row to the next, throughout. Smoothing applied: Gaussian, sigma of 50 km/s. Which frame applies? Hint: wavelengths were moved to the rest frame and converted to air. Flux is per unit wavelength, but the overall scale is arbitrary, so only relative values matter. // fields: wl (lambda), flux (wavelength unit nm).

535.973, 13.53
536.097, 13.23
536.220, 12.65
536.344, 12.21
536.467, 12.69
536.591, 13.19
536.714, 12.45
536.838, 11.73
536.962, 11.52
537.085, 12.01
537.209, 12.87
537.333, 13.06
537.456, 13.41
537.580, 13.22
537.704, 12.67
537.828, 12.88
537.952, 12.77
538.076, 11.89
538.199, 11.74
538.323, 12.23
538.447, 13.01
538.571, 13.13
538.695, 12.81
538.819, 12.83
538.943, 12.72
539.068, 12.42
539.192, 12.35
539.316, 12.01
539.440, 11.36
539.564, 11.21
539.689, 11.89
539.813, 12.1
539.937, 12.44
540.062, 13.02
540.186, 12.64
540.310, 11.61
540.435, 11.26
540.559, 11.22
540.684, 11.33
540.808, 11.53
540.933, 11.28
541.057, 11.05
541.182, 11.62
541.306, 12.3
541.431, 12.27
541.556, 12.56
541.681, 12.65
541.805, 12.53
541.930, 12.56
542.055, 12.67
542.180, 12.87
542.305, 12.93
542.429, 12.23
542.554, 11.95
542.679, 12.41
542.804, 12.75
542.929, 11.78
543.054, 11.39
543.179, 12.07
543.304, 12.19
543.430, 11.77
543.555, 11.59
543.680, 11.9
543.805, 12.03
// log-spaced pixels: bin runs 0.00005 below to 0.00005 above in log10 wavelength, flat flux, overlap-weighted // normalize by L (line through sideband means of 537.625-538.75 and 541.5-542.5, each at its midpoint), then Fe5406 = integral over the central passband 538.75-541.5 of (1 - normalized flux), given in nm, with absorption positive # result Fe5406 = 0.15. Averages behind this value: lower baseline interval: 12.6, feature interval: 11.9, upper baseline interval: 12.6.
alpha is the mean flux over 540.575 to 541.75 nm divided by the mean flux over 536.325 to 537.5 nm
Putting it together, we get 0.9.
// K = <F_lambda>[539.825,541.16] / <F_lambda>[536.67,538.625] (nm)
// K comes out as 0.94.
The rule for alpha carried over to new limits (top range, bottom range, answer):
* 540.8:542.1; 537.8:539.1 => 0.96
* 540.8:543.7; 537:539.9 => 0.97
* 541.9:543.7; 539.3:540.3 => 1.01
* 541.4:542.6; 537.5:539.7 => 1.01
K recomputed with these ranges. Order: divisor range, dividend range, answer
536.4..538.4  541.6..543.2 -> 0.99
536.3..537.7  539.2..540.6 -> 0.95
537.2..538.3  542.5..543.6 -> 0.94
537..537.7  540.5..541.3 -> 0.89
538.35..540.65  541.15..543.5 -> 1.01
